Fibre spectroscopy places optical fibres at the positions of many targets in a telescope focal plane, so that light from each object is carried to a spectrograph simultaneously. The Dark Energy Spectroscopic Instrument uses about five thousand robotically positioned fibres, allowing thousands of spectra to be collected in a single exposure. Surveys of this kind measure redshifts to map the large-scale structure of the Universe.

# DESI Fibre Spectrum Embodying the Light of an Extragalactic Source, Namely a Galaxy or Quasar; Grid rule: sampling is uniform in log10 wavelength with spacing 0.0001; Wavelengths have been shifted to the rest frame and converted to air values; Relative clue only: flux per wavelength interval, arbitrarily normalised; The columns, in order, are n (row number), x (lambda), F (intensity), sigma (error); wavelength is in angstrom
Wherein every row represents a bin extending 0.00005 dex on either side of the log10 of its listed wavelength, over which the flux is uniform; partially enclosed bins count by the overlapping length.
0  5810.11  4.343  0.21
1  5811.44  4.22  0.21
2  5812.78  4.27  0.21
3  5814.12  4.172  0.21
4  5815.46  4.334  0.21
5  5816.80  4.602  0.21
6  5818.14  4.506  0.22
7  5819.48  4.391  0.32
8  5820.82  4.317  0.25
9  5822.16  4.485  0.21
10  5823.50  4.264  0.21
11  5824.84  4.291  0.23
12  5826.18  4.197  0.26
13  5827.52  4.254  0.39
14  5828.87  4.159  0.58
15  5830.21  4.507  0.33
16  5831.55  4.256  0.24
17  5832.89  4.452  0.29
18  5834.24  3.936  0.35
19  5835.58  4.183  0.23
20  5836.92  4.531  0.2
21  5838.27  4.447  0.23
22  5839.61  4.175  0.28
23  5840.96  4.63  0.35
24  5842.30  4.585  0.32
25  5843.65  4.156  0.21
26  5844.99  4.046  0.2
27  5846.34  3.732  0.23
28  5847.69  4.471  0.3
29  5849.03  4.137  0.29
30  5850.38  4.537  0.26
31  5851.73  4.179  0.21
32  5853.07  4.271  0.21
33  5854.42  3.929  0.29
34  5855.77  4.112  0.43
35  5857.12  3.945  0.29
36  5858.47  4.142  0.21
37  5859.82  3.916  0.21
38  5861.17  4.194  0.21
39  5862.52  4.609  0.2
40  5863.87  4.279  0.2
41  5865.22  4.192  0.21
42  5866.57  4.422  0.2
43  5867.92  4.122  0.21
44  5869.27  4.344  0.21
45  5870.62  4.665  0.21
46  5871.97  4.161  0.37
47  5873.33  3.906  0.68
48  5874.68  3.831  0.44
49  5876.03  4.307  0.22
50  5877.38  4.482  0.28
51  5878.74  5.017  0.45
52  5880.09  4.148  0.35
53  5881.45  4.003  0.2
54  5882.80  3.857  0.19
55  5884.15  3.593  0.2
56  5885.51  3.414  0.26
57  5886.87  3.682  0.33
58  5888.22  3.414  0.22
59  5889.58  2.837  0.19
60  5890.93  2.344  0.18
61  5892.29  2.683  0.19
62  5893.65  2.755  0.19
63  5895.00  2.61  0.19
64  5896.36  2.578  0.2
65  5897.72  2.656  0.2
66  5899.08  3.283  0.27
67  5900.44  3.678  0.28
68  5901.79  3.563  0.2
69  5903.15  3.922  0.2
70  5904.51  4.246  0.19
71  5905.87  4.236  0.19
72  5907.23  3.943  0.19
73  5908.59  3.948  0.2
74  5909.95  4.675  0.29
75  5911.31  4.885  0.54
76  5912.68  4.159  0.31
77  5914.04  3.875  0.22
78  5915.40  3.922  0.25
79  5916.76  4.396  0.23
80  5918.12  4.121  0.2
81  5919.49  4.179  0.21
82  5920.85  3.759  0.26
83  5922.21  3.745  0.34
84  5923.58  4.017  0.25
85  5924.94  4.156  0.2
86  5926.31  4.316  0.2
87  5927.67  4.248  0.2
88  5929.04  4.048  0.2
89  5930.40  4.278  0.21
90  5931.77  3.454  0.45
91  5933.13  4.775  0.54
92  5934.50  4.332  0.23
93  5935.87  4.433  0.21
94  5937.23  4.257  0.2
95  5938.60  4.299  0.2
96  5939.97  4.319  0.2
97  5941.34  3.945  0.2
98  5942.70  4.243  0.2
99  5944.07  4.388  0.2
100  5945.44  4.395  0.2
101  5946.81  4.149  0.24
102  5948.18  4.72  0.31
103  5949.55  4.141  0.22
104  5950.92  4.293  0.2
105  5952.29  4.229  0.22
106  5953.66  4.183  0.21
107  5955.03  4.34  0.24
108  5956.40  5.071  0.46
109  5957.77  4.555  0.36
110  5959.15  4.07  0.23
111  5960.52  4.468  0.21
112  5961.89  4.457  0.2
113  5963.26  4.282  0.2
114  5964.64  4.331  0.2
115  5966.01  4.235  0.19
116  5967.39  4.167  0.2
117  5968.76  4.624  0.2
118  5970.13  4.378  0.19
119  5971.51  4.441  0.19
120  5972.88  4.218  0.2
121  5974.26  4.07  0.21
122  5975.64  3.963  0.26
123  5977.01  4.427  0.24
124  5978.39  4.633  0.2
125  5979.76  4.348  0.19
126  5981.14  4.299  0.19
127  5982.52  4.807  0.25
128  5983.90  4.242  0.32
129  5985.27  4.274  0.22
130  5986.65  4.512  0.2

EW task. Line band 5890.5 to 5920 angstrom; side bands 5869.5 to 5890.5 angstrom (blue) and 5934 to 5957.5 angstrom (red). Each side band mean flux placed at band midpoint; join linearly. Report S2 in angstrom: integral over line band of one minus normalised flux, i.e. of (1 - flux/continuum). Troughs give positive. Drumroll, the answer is 3.1 angstrom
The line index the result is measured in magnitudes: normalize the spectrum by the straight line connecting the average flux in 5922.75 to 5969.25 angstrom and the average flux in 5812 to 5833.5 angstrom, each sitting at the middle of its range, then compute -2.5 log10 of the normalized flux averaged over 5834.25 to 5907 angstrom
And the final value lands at 0.10 mag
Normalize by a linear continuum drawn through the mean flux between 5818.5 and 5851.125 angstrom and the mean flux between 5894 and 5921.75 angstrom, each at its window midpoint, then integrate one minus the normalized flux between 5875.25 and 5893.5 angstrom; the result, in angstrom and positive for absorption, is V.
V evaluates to 1.5 angstrom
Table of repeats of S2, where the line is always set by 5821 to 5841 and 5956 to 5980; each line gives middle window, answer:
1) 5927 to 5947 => 0.52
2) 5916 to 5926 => 0.65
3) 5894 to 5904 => 2.65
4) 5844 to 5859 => 0.62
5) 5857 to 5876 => 0.51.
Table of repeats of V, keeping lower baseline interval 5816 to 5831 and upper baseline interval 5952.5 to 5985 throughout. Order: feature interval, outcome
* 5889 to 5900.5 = 4.2 angstrom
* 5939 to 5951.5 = 0.2 angstrom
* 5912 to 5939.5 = 1.4 angstrom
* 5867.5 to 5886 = 1.0 angstrom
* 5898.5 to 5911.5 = 1.1 angstrom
